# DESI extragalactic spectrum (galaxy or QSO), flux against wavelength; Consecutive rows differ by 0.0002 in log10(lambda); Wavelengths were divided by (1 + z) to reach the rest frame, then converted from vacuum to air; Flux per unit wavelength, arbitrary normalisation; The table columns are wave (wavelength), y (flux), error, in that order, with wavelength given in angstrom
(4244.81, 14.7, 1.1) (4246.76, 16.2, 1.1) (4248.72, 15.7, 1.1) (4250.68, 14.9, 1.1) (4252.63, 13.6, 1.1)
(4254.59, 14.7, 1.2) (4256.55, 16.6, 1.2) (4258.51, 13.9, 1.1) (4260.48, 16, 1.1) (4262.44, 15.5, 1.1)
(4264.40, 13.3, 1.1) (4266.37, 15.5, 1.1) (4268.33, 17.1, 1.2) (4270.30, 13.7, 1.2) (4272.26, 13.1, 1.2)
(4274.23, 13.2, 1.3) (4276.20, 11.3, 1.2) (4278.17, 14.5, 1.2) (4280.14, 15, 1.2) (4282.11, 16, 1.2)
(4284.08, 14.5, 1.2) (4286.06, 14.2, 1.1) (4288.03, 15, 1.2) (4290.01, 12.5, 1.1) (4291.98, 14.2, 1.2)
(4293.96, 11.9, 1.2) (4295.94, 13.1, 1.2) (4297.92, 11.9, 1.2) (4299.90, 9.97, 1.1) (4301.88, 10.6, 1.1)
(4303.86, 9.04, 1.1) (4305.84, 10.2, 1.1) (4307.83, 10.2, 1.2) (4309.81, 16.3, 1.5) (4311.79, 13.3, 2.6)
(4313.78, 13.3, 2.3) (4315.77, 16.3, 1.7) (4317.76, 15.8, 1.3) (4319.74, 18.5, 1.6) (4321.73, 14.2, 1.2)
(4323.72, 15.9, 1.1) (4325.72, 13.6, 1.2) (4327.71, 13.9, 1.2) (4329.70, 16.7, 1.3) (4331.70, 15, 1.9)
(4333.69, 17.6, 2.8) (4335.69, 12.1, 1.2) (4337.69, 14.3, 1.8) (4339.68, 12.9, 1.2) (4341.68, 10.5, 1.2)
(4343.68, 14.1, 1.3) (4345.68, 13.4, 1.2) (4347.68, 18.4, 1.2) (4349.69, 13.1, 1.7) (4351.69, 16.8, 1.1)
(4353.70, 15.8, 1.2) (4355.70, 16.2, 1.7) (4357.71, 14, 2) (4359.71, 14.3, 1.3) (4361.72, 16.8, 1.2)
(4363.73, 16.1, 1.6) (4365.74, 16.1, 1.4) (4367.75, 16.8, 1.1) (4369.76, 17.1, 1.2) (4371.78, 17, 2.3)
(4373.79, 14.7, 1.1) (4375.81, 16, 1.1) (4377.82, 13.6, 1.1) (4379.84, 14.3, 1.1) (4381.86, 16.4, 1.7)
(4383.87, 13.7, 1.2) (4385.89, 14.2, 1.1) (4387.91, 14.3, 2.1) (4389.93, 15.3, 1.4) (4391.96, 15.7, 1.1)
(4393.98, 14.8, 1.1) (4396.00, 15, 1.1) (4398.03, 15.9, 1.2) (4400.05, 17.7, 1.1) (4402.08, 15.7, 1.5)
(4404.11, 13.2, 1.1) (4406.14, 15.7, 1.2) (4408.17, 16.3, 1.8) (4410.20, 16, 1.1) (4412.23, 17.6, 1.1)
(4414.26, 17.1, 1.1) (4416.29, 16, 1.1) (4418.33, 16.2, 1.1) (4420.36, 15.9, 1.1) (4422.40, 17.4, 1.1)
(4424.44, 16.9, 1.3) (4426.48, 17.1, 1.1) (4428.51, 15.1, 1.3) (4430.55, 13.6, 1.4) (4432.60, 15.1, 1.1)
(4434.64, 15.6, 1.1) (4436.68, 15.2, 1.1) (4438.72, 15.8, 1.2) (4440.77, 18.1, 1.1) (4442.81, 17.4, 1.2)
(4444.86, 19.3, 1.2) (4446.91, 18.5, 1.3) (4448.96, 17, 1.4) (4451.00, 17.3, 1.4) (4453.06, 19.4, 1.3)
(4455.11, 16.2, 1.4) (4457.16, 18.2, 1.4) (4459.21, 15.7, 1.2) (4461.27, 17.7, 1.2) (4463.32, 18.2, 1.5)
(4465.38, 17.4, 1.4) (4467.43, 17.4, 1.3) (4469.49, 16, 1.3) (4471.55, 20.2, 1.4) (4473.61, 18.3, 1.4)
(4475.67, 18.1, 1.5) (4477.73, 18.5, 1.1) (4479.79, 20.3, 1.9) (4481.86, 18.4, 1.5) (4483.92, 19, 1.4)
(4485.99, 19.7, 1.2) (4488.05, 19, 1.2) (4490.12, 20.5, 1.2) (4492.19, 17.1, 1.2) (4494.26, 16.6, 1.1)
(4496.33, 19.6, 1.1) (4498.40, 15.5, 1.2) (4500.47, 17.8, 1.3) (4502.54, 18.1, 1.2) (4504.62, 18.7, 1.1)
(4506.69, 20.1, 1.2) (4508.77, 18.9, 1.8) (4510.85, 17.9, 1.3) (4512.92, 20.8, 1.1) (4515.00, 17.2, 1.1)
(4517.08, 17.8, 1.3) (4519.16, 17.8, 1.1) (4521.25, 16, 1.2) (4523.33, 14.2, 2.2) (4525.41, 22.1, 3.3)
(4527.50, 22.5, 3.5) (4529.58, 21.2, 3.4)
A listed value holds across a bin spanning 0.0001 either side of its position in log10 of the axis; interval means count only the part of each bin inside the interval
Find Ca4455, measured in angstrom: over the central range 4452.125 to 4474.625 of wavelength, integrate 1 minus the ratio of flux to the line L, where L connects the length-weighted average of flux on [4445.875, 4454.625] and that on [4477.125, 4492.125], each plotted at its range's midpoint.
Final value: 0.9 angstrom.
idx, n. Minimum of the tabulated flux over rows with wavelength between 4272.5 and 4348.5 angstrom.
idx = 9.04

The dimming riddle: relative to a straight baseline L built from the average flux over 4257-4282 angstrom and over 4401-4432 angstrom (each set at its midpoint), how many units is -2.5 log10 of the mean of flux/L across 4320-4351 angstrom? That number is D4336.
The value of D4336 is 0.05 mag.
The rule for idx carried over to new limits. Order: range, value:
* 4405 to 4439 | 13.6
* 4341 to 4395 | 10.5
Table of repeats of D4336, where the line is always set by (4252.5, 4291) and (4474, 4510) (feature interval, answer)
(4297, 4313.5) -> 0.294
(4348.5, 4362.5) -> 0.051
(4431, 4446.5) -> 0.063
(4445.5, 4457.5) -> 0.002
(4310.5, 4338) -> 0.027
